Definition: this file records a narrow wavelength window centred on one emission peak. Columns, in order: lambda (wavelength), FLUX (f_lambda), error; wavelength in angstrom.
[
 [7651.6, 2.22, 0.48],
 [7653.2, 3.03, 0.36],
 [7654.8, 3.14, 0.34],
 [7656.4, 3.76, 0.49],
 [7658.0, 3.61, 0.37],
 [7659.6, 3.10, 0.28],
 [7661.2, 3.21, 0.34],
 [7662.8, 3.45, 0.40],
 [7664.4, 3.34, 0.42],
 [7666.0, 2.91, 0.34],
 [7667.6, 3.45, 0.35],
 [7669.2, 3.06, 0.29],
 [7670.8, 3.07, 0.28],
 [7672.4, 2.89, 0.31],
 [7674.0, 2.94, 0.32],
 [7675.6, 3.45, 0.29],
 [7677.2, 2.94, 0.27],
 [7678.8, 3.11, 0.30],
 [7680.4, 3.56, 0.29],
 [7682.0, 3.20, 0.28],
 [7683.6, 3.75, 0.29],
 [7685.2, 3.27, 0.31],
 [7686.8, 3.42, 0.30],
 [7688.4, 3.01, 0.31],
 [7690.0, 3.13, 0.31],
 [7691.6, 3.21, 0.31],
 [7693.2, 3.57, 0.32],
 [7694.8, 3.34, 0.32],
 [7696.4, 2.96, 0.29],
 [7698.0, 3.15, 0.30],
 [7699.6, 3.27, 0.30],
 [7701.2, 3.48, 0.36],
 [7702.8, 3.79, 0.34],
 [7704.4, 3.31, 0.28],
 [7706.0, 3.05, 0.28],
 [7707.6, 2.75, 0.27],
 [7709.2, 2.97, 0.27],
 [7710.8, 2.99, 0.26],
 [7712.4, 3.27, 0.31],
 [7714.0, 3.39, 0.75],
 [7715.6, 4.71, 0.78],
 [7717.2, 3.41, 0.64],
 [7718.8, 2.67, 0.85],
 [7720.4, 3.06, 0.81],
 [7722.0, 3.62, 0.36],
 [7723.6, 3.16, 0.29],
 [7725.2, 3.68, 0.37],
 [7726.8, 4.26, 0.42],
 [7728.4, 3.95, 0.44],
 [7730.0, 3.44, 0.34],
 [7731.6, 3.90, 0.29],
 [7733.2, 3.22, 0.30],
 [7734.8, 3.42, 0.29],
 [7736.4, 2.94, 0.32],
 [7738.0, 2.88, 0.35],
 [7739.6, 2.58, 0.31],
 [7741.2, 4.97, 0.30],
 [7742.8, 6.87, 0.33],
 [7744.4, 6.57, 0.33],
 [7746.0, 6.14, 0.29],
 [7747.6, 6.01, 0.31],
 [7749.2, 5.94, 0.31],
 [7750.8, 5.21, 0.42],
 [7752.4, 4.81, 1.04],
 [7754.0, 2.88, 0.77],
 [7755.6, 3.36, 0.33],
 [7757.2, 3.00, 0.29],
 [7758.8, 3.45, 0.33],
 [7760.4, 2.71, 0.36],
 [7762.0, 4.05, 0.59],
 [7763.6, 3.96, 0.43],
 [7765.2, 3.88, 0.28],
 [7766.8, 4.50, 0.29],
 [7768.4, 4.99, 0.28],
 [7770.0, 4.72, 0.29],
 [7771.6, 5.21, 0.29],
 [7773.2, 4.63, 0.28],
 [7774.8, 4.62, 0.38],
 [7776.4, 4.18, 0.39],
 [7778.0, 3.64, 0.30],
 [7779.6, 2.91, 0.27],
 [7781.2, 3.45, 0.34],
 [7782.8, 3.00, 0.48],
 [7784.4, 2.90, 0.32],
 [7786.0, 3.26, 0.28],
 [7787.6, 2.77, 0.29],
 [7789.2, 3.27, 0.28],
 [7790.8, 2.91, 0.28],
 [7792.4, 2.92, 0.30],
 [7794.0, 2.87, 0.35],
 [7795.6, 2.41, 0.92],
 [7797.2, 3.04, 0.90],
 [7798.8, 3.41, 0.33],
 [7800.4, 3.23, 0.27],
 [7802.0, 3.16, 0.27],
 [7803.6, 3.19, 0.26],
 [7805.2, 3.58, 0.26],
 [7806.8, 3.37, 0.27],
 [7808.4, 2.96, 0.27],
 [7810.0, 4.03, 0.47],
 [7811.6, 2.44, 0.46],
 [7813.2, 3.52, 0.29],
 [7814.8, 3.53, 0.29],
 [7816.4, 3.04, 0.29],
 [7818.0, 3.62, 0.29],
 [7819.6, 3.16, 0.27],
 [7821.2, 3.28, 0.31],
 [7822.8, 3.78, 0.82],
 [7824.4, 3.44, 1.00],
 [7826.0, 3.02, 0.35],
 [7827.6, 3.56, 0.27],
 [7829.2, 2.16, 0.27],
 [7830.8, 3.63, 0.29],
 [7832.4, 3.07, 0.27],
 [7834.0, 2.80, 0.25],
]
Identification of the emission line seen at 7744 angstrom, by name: Halpha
